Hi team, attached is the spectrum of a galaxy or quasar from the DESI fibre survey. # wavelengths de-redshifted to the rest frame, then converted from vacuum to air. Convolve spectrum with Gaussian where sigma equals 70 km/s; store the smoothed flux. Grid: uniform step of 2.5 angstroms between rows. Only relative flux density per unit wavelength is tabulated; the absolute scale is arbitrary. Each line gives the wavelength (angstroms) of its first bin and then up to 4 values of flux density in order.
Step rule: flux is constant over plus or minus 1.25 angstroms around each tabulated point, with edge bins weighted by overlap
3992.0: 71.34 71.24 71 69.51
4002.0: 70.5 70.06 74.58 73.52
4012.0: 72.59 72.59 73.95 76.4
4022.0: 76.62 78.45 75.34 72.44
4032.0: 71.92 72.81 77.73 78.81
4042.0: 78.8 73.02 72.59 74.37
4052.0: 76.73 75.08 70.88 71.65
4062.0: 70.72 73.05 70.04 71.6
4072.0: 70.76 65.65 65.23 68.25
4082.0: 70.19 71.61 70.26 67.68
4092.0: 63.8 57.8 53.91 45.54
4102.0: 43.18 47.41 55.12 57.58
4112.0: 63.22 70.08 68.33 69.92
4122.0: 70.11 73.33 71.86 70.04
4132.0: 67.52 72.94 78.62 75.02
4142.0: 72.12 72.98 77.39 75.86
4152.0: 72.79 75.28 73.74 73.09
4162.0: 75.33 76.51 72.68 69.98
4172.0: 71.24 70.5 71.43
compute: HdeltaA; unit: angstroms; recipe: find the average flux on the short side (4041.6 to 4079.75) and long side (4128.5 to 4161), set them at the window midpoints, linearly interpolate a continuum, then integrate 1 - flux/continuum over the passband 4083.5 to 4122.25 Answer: 6.4 angstroms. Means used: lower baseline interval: 71.7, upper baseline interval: 73.7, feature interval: 60.7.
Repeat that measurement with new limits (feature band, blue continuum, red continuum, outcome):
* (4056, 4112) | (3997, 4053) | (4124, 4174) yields 7.68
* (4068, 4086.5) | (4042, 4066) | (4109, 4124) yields 0.53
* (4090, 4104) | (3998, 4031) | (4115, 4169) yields 3.80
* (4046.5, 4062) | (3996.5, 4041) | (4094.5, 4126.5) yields -1.09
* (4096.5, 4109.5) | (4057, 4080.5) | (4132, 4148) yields 4.04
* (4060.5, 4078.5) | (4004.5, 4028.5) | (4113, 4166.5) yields 1.05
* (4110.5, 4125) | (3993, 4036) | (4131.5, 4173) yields 0.97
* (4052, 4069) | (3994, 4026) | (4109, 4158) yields 0.08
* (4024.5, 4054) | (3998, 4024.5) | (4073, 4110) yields -2.74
